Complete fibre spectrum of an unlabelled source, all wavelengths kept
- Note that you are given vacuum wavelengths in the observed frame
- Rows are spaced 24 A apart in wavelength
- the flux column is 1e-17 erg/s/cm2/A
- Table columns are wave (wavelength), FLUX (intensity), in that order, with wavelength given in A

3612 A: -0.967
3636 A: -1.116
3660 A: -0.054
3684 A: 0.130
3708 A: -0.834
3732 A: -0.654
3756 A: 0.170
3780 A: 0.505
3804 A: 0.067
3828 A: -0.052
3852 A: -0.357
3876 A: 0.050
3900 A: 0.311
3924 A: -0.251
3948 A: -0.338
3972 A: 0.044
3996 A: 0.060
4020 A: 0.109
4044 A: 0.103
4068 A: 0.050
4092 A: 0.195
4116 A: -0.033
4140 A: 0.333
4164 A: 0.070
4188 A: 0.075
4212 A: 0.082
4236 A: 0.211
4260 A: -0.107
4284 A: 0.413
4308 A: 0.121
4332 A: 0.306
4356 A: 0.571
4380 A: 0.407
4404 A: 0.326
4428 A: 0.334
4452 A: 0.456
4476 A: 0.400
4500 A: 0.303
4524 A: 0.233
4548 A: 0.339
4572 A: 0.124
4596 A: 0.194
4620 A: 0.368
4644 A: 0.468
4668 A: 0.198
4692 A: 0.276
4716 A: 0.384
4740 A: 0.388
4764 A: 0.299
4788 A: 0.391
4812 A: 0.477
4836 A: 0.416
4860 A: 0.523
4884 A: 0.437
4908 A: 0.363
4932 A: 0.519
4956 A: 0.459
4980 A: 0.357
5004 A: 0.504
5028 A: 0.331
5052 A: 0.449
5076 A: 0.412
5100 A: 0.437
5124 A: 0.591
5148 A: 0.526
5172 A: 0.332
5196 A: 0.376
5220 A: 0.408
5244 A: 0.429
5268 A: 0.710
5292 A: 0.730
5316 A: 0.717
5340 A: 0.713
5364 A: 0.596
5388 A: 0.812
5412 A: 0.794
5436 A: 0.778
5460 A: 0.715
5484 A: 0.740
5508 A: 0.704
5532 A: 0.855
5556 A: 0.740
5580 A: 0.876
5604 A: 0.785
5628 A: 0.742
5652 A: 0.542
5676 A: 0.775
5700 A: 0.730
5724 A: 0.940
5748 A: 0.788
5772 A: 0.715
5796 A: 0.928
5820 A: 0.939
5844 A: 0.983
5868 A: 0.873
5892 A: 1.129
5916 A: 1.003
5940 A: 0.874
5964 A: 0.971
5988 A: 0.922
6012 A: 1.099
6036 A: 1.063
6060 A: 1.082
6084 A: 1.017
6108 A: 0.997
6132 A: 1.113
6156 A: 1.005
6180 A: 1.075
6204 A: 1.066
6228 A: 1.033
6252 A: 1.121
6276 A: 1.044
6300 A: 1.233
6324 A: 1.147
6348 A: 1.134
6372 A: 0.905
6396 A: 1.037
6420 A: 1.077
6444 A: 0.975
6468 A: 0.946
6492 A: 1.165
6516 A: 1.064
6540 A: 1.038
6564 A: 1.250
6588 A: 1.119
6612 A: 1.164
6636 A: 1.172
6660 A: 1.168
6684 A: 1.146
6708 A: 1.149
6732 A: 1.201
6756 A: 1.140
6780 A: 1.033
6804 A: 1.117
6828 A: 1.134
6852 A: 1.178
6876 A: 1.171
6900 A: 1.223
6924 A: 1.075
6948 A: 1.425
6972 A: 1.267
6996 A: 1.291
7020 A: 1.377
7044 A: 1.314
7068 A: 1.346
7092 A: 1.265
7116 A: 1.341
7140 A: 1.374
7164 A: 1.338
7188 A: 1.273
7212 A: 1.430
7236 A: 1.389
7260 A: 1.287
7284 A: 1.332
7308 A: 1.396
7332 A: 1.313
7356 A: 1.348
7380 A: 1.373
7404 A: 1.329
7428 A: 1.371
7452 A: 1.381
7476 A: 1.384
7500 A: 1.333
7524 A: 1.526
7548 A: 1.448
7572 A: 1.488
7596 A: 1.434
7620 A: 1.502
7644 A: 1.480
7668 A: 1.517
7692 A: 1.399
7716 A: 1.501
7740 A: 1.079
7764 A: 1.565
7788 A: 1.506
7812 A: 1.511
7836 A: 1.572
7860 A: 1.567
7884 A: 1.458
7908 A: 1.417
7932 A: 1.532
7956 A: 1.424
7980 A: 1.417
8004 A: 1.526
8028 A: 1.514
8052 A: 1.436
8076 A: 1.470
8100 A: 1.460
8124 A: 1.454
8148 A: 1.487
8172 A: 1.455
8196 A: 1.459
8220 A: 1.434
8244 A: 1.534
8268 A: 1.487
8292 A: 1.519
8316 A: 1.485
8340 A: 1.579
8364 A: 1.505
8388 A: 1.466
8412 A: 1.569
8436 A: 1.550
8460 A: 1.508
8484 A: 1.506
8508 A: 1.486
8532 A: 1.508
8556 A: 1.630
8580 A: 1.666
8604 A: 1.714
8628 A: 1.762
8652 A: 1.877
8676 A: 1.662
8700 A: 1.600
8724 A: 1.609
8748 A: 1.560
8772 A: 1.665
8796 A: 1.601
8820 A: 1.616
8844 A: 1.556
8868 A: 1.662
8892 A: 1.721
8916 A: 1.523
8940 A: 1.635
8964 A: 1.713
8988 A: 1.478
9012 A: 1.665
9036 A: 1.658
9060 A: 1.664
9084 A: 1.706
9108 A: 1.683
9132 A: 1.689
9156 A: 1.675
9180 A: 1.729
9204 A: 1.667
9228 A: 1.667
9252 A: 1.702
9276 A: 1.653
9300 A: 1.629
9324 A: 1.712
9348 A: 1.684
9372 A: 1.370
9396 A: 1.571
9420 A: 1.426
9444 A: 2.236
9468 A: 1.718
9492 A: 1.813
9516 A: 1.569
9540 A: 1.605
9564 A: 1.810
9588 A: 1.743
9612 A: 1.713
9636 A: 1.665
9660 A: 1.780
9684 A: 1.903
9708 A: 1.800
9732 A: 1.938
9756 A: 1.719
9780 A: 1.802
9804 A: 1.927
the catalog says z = 0.313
